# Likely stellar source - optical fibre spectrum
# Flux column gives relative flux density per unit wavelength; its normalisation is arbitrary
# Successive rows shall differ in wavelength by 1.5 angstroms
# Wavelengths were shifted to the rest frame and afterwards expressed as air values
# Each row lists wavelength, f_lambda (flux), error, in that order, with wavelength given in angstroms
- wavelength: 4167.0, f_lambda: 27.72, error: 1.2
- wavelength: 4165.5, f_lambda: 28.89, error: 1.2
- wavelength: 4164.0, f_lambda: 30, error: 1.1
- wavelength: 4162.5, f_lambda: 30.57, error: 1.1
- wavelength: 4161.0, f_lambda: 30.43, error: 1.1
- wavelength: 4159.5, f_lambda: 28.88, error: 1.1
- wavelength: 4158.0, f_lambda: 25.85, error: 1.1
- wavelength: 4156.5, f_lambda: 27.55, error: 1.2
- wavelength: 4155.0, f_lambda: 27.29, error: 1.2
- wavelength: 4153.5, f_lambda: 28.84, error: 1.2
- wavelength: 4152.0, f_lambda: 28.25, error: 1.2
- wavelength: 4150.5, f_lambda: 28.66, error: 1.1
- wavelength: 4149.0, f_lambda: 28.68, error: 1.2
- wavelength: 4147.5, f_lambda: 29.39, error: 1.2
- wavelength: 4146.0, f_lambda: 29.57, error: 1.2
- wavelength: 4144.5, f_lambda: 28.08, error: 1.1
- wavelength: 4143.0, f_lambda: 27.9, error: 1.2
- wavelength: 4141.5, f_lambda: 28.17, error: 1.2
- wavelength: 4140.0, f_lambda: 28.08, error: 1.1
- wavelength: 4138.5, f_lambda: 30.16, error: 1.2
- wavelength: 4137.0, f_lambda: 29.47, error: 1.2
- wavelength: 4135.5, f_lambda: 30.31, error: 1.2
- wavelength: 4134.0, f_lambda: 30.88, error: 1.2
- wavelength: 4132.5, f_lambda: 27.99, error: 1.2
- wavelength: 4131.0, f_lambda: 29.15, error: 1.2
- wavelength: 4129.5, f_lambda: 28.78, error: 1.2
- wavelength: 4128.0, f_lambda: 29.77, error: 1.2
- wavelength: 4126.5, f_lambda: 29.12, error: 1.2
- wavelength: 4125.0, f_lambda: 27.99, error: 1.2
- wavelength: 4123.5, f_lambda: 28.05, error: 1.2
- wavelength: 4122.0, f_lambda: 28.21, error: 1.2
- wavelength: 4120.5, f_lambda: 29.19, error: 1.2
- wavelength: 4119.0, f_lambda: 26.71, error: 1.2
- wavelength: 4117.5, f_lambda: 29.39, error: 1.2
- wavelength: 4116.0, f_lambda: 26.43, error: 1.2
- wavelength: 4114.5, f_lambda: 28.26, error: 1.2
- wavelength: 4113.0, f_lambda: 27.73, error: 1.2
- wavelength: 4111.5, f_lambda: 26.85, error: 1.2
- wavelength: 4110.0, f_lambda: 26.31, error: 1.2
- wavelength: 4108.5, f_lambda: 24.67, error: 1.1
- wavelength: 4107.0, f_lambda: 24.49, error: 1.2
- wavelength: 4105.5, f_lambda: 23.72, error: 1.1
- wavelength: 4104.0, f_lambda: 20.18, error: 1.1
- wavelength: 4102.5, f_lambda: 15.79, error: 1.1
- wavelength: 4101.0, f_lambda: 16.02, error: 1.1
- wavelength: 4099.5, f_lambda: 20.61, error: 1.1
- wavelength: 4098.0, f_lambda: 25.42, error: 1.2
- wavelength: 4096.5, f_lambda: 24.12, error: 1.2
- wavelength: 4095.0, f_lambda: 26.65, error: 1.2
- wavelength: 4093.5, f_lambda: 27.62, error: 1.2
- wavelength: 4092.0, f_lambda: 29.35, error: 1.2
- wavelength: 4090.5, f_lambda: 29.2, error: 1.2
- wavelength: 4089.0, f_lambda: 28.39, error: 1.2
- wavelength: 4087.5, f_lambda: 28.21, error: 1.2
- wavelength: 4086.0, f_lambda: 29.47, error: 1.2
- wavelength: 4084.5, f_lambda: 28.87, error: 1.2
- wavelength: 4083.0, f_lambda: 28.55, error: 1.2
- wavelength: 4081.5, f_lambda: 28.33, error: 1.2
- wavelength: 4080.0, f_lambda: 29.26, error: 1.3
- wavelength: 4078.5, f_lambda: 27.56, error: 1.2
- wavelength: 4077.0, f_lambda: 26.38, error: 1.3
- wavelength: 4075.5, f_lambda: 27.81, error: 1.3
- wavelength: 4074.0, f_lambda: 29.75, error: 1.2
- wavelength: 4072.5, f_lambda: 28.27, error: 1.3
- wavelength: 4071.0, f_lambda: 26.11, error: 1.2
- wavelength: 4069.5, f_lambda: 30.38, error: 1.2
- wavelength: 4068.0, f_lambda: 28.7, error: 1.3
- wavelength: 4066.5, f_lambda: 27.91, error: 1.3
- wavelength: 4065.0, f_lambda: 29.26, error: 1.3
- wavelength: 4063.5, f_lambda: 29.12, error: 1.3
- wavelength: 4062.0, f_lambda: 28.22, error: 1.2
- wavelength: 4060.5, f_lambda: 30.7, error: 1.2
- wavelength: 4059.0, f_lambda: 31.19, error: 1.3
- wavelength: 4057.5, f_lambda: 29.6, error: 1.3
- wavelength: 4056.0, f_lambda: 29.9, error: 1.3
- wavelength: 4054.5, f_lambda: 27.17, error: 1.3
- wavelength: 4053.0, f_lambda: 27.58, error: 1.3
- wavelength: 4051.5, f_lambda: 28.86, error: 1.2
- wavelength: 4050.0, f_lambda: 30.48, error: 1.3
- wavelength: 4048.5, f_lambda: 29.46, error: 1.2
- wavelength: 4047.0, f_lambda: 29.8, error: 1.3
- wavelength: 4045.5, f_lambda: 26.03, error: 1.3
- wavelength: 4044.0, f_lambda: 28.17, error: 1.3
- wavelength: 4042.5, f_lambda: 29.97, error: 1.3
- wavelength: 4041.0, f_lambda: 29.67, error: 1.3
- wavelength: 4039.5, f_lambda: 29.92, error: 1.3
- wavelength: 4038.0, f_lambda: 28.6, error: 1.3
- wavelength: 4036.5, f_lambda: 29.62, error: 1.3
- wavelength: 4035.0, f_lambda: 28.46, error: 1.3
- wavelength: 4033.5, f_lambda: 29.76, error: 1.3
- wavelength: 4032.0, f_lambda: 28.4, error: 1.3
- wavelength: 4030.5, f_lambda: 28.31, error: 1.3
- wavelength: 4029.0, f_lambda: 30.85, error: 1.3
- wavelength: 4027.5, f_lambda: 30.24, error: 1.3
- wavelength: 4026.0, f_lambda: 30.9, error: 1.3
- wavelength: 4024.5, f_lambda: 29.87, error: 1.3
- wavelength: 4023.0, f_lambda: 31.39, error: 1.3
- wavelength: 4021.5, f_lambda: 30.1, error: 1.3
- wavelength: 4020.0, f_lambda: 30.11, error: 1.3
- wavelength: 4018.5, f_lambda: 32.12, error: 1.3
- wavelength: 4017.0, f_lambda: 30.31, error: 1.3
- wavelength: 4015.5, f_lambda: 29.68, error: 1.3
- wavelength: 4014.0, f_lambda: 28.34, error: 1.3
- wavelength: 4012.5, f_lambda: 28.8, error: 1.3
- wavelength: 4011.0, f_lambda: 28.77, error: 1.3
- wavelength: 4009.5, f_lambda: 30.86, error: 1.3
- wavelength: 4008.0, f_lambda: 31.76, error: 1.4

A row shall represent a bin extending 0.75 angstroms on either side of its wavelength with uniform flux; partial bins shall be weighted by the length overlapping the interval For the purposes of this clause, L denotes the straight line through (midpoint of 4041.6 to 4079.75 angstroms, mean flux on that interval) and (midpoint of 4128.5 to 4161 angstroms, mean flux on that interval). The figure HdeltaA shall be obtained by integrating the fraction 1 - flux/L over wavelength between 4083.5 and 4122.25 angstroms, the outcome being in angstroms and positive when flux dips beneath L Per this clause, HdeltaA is 3.9 angstroms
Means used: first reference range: 28.7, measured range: 25.8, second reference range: 28.7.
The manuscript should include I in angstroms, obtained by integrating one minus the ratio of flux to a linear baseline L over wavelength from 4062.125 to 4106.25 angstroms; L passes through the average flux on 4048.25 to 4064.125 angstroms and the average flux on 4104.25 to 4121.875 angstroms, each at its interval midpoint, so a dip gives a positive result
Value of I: 2.2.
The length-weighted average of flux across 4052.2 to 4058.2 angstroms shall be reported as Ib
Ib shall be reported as 28.6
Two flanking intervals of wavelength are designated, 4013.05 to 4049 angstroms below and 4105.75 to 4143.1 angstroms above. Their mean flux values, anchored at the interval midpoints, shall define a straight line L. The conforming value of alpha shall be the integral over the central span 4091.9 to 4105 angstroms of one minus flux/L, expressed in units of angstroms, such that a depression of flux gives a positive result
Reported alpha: 2.7 angstroms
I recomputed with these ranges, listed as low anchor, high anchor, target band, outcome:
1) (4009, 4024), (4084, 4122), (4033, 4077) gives -1.26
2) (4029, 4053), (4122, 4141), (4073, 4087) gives 0.30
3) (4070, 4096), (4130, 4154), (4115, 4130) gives 0.19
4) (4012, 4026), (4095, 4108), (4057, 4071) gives -2.06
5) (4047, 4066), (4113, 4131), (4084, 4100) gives 0.91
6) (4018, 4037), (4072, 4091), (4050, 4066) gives -0.04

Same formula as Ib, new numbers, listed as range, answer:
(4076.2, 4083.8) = 28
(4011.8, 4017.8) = 29.3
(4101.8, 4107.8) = 21.1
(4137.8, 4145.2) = 28.5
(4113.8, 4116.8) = 27.4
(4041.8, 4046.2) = 28.1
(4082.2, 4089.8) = 28.7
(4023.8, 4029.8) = 30.5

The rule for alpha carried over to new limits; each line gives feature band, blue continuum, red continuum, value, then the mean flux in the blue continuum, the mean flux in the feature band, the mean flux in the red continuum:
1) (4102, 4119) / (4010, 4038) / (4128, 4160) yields 2.3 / 29.8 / 25.1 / 28.7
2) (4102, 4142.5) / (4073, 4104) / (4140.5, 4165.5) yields 0.3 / 26.2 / 27.3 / 28.6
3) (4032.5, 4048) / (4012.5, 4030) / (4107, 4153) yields 0.5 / 30.3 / 29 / 28.3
